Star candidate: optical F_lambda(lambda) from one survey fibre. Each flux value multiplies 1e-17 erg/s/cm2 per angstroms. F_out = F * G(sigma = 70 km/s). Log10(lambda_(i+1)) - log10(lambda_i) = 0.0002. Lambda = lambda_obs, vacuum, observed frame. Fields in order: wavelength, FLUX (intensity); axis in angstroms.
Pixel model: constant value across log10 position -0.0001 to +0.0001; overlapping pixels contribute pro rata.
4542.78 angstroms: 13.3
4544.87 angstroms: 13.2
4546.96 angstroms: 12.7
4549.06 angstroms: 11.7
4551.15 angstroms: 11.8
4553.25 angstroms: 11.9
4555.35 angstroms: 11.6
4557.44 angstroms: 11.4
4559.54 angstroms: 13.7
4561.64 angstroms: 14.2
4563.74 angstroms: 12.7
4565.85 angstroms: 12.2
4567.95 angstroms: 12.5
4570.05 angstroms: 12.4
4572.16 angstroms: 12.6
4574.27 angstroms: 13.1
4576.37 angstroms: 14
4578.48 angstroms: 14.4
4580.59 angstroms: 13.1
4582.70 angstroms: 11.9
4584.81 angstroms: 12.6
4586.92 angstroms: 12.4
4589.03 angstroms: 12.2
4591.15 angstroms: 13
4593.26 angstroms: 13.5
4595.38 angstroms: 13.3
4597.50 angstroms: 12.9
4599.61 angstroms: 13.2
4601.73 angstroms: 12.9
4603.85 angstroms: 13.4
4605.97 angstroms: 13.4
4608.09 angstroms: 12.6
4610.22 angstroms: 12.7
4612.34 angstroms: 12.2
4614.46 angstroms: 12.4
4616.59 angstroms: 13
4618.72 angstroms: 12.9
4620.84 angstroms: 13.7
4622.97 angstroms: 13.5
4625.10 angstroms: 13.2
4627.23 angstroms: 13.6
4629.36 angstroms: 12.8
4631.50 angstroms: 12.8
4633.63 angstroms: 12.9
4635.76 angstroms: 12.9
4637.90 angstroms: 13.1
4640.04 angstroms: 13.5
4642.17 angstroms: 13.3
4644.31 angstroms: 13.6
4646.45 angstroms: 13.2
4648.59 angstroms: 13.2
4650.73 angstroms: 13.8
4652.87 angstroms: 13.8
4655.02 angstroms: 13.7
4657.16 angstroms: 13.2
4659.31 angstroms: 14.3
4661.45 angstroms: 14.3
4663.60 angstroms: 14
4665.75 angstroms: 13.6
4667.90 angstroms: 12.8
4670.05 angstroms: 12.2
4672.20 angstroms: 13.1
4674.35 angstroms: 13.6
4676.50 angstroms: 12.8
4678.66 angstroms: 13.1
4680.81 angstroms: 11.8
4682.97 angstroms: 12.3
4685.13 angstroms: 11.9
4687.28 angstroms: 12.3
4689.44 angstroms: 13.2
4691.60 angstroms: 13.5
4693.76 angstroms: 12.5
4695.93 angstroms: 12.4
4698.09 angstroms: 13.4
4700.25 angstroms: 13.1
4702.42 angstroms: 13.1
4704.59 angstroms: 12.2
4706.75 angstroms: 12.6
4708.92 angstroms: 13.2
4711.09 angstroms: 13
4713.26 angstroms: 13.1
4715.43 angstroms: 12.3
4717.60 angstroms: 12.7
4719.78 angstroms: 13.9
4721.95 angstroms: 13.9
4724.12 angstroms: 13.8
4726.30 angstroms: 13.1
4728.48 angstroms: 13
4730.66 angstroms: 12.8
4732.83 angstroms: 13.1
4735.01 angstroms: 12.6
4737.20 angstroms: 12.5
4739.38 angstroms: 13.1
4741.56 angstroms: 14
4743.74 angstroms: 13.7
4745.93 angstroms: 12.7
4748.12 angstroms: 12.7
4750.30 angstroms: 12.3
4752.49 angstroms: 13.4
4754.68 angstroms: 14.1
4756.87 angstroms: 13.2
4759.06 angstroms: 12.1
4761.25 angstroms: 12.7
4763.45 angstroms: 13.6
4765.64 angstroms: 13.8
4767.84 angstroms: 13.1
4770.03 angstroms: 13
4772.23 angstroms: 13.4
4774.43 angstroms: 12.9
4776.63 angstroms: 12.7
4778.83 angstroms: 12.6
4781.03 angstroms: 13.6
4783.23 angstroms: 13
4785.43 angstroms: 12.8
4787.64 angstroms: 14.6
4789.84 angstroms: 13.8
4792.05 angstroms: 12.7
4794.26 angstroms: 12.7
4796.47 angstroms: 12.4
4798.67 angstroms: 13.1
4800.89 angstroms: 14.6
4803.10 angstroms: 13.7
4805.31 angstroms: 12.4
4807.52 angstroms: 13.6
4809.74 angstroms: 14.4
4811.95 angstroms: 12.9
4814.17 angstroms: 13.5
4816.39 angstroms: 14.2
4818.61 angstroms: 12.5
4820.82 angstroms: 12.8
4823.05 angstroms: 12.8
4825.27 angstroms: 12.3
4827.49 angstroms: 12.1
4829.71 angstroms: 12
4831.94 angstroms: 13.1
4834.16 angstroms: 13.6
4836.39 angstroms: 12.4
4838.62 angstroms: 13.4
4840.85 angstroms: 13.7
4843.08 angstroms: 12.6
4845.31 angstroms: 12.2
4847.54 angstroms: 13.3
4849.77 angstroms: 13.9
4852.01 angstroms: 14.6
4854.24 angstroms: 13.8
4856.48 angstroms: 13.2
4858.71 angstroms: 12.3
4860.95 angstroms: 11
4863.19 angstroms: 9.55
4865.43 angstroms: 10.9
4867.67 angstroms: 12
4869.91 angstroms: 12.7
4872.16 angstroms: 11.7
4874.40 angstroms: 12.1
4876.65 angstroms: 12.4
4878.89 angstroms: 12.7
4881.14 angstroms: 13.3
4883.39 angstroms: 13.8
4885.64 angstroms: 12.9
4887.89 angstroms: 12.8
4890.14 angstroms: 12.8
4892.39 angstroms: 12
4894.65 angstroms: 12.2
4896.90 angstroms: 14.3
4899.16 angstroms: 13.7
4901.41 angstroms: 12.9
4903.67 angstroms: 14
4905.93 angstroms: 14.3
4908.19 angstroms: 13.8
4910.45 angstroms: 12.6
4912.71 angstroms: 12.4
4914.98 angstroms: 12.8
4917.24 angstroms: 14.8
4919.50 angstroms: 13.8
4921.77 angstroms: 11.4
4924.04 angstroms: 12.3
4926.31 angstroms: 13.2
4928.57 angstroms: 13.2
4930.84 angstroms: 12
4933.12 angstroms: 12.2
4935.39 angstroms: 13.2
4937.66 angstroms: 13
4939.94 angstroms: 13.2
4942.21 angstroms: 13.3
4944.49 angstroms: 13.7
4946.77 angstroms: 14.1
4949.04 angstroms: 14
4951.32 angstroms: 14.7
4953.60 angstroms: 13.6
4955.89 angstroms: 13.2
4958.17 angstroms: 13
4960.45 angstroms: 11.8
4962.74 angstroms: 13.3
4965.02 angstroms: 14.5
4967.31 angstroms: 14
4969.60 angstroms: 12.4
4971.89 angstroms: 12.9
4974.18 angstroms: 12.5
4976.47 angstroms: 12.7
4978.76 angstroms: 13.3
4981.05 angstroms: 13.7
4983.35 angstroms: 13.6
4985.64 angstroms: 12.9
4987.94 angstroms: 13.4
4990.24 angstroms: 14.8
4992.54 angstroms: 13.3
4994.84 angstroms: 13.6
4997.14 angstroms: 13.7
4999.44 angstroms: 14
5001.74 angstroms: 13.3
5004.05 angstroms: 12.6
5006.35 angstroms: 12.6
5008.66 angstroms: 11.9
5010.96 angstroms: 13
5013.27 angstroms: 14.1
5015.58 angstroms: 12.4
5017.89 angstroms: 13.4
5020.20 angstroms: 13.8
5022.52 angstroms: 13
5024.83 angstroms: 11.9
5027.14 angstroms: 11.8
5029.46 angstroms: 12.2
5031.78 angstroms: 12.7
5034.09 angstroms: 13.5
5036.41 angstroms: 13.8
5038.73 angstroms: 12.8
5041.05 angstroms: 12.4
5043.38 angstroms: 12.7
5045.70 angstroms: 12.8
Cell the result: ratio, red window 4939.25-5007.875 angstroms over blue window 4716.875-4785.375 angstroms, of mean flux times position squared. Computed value 1.1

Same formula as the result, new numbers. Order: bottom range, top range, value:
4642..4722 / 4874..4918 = 1.10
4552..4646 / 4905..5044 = 1.19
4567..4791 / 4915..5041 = 1.14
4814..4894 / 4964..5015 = 1.11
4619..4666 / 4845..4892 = 1.03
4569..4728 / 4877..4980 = 1.13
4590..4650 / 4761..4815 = 1.09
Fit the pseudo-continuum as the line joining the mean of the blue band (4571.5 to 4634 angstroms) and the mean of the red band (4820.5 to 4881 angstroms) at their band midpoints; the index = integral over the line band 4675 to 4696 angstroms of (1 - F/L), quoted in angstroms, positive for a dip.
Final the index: 0.41 angstroms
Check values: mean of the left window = 13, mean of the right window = 12.6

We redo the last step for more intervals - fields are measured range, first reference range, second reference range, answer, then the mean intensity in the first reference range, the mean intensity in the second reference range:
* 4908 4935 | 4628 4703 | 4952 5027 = 0.7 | 13.1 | 13.2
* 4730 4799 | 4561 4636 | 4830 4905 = -1.3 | 13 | 12.8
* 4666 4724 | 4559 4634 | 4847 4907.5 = 0.2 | 13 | 12.8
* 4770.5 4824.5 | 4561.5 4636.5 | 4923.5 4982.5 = -0.5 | 13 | 13.2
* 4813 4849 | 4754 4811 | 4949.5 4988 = 0.9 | 13.2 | 13.3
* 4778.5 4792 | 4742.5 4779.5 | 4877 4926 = -0.3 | 13.1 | 13.1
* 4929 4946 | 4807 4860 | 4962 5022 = 0.3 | 13.1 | 13.3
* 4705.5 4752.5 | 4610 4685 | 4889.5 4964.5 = 0.4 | 13.2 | 13.2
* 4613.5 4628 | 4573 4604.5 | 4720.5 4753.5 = -0.1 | 13.1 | 13.1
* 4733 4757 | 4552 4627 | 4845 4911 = -0.5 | 12.9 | 12.8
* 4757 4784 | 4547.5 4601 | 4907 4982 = -0.2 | 12.7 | 13.2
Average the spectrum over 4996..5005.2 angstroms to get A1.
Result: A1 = 13.4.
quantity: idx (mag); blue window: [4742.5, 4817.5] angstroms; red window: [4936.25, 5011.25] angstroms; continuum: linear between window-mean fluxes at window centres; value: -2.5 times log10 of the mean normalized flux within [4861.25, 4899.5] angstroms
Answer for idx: 0.07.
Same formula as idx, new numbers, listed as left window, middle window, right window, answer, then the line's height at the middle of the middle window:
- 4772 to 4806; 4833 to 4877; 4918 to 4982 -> 0.05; 13.2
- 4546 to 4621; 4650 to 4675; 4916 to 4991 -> -0.05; 12.9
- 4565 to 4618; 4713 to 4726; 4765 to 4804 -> -0.01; 13.1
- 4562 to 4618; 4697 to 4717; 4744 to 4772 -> 0.01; 13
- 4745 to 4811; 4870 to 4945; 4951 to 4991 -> 0.02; 13.3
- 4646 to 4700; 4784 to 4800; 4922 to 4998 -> 0.00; 13.2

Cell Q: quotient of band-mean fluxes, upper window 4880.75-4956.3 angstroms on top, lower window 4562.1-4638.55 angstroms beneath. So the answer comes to 1.0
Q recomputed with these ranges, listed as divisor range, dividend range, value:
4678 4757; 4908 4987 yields 1.02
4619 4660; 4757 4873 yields 0.97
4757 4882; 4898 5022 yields 1.03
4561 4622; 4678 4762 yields 1.00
